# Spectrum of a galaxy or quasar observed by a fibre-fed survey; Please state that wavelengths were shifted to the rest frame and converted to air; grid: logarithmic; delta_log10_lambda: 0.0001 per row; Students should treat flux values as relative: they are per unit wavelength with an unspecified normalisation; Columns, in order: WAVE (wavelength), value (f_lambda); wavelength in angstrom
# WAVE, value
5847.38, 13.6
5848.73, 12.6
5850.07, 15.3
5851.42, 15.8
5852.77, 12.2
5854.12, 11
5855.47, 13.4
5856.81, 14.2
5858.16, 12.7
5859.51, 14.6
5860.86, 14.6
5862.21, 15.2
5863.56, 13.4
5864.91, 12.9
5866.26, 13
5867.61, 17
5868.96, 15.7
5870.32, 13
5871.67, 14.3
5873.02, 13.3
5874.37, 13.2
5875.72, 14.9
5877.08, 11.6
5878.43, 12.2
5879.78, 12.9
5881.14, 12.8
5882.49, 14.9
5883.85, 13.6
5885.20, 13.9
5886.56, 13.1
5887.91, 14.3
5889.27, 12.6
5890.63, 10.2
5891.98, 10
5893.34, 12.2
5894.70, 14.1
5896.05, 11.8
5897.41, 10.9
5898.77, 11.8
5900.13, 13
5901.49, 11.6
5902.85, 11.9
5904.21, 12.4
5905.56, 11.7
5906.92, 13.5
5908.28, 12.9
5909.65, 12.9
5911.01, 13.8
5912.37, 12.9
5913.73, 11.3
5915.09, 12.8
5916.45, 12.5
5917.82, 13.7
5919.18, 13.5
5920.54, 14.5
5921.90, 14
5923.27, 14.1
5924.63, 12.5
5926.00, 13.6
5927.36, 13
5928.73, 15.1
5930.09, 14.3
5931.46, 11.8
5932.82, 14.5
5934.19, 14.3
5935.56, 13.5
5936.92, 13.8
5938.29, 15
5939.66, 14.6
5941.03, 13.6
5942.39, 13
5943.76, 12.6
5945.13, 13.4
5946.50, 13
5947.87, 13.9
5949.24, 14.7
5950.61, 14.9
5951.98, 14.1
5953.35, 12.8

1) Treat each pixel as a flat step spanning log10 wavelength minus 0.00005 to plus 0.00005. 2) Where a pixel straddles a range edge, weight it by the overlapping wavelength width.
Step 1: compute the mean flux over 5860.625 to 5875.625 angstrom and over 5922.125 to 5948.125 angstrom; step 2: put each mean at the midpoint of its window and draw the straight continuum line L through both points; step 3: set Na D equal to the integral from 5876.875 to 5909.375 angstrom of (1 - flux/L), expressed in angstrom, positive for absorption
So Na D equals 3.4 angstrom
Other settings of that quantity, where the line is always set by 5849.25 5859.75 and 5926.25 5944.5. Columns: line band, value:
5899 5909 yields 0.95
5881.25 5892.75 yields 0.72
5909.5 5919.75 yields 0.60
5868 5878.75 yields -0.02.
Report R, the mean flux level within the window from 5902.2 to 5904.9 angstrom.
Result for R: 12.2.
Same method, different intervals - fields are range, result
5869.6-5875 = 13.5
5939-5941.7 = 14.1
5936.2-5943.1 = 14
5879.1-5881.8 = 12.8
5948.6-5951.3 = 14.8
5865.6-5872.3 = 14.6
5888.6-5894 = 11.2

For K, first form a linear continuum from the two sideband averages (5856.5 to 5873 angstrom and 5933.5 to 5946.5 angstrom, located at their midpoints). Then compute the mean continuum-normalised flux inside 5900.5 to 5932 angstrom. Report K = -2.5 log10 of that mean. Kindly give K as 0.064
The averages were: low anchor 14.2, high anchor 13.7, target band 13.1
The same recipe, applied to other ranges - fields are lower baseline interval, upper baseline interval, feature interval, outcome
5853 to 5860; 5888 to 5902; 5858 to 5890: -0.098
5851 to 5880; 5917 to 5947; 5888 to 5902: 0.150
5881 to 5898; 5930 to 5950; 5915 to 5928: -0.010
